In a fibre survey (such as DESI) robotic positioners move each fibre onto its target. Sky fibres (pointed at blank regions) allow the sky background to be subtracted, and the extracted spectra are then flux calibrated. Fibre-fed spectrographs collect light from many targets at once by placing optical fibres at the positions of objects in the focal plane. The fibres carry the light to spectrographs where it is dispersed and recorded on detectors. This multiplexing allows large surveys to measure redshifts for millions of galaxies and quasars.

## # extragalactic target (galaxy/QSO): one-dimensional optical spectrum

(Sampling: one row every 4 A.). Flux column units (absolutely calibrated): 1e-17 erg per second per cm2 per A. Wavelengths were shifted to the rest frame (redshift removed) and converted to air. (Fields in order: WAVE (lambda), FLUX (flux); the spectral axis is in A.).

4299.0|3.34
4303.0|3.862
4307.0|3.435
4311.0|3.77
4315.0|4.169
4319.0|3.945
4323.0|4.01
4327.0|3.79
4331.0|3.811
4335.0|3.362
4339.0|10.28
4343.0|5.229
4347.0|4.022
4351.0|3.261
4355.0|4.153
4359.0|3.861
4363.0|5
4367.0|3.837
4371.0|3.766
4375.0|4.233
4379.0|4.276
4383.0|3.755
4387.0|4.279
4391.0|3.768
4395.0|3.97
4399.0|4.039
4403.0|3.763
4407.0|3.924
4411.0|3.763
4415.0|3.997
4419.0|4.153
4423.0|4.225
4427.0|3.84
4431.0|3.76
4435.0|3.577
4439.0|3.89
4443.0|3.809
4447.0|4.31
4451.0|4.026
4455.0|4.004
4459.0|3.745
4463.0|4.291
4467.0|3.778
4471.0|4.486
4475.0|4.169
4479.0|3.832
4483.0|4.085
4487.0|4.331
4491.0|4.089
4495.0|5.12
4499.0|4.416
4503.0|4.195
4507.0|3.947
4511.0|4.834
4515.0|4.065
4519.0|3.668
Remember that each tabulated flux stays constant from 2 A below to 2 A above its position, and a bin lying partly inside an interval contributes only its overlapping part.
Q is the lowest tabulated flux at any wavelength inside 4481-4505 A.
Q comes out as 4.085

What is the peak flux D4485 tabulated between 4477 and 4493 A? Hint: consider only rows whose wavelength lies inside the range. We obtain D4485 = 4.331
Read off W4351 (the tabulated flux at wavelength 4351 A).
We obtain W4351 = 3.261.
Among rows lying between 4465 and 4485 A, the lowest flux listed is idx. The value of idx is 3.778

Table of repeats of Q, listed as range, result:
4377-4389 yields 3.755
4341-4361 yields 3.261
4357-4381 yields 3.766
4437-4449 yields 3.809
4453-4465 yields 3.745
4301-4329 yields 3.435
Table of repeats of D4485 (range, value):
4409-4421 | 4.153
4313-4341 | 10.28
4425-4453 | 4.31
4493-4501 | 5.12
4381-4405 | 4.279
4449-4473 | 4.486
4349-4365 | 5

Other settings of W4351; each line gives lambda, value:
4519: 3.668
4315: 4.169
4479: 3.832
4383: 3.755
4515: 4.065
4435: 3.577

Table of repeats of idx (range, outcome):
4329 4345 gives 3.362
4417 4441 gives 3.577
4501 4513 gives 3.947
